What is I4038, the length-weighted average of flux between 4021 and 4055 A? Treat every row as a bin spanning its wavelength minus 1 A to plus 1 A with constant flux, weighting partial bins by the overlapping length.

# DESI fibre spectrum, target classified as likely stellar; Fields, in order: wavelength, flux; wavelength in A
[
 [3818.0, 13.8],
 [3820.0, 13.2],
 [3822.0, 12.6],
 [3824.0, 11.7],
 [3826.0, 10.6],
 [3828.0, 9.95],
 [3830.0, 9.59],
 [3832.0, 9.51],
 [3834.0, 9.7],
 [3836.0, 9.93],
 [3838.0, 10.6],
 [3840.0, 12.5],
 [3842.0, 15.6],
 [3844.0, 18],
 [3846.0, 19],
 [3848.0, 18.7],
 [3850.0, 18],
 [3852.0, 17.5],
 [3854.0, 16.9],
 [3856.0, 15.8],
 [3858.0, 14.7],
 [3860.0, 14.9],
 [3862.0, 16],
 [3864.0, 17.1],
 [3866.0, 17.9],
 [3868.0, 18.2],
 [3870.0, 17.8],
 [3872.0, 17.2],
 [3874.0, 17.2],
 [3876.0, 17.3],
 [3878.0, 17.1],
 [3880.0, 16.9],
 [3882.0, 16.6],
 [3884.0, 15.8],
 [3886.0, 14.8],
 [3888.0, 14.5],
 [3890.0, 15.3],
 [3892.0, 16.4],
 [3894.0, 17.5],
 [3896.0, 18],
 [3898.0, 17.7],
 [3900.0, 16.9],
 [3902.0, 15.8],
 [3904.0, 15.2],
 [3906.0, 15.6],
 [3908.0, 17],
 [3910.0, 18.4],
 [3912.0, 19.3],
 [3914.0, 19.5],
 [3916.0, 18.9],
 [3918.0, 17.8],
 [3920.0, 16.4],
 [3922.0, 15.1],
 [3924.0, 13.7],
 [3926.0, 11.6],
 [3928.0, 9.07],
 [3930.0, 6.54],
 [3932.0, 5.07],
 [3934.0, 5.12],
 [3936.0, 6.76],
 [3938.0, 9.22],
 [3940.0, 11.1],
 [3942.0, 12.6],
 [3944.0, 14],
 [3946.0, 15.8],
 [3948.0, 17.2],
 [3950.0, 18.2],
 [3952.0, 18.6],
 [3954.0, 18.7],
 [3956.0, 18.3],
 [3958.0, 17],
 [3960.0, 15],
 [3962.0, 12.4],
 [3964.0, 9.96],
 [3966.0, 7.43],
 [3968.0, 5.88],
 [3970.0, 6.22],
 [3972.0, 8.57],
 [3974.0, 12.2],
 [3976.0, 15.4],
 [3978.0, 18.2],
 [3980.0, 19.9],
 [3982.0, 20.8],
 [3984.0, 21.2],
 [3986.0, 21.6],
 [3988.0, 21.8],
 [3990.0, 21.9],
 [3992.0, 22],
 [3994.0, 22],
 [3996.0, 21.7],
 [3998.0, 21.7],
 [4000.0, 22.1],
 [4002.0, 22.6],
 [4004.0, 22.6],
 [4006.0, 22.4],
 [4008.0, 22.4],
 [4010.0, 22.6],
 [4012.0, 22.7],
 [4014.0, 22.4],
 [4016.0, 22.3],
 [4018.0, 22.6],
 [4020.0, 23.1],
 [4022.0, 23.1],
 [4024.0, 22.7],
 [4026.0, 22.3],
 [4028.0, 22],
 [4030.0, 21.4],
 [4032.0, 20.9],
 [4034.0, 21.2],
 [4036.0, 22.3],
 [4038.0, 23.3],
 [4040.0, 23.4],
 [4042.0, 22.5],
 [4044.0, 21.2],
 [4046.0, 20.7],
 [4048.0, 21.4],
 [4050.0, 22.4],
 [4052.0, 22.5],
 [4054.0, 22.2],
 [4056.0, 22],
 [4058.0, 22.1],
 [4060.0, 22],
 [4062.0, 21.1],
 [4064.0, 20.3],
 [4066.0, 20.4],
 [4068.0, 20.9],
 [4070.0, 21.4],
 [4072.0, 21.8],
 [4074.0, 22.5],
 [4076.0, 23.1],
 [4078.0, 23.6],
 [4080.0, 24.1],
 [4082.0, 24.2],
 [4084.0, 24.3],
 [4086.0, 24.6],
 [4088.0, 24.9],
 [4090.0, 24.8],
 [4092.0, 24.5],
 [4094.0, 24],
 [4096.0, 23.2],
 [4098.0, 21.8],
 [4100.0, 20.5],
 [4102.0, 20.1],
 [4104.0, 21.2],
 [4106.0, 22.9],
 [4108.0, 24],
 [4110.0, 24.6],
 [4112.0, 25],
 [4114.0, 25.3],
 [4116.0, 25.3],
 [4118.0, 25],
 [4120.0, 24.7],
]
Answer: 22.1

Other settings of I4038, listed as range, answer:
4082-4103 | 23.3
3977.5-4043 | 22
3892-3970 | 14.1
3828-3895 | 15.5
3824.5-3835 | 9.96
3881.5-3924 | 16.7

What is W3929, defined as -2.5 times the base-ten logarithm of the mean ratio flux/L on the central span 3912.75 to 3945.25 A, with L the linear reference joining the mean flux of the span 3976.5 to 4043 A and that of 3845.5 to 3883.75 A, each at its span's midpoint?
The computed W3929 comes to 0.50 mag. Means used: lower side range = 17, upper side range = 21.9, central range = 12.1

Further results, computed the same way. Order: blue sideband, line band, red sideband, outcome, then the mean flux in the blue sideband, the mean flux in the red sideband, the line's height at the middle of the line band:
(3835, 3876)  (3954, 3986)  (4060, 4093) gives 0.35 mag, 16.2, 22.9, 19.7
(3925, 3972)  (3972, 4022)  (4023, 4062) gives -0.22 mag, 11.7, 22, 17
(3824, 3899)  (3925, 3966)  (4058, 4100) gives 0.42 mag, 15.4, 22.8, 18.2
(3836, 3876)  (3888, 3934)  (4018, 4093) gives 0.19 mag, 16.4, 22.5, 18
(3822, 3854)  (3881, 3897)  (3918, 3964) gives -0.21 mag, 13.5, 13.1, 13.3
